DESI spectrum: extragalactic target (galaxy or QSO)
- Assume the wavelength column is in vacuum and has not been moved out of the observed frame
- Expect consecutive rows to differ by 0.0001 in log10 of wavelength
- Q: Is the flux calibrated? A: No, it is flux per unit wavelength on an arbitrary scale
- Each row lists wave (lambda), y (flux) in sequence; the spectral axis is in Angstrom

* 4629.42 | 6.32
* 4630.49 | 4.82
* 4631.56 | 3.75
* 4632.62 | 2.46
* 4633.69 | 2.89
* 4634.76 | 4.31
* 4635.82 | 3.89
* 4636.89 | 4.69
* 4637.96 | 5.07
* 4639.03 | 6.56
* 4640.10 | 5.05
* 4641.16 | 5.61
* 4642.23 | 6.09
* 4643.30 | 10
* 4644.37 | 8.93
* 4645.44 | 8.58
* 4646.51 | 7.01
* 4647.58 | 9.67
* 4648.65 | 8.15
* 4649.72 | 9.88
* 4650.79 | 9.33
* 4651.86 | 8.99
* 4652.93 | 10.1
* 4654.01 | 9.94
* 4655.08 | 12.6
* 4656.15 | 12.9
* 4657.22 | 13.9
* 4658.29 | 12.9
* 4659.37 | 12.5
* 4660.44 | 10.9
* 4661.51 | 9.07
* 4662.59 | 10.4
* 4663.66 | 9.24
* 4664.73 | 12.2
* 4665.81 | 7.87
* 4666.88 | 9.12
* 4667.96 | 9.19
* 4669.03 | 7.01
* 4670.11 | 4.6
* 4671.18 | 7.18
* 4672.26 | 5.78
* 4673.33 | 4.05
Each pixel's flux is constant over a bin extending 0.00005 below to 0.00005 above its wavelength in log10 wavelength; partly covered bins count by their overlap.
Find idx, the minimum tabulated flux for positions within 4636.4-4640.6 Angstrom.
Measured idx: 4.69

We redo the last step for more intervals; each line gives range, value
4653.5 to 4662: 9.07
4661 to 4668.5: 7.87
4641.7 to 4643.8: 6.09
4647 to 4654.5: 8.15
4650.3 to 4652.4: 8.99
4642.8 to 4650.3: 7.01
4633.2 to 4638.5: 2.89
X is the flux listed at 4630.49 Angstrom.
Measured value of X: 4.82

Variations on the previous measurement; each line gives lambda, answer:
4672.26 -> 5.78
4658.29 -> 12.9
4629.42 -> 6.32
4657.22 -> 13.9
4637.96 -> 5.07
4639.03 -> 6.56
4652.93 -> 10.1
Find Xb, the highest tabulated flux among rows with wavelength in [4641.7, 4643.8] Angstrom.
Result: 10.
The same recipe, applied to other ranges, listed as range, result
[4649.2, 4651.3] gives 9.88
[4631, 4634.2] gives 3.75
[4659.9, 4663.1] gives 10.9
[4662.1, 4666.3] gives 12.2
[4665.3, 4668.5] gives 9.19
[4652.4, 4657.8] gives 13.9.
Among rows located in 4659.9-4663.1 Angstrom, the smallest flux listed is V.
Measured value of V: 9.07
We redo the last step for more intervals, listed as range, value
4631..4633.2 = 2.46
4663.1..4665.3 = 9.24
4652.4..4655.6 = 9.94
